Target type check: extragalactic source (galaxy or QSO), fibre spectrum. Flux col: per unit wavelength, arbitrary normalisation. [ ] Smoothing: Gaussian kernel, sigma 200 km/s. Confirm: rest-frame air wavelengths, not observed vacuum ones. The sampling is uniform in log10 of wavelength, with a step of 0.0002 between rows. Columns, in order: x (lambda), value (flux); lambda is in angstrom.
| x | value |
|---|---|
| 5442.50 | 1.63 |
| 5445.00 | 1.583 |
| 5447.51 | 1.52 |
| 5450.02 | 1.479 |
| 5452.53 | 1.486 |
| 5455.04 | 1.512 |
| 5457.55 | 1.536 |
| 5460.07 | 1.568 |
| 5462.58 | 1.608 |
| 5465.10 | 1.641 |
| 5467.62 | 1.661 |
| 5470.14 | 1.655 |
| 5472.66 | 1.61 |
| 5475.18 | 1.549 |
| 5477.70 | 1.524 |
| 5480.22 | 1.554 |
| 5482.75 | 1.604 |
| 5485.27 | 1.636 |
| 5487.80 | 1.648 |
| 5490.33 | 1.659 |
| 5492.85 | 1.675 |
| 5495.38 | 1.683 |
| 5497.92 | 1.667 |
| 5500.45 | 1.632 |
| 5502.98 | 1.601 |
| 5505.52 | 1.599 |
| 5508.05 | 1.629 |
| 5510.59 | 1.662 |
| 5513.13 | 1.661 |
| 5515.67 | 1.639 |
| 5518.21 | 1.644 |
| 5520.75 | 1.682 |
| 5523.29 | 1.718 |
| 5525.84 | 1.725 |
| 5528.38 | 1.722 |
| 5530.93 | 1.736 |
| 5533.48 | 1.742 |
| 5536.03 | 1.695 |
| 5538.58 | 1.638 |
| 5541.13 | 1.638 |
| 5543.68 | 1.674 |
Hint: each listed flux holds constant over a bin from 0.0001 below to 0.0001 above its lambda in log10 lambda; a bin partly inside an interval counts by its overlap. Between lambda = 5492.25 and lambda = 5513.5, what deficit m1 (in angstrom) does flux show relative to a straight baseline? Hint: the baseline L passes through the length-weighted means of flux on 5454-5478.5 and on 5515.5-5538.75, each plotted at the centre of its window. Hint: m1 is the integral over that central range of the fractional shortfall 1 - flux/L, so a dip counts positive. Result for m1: 0.14 angstrom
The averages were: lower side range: 1.59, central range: 1.64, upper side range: 1.7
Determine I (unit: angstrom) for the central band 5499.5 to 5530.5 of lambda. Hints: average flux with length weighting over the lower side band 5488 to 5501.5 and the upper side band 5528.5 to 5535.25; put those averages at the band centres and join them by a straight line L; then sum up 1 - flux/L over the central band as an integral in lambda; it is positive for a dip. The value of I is 0.7 angstrom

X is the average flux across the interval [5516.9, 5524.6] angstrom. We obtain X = 1.68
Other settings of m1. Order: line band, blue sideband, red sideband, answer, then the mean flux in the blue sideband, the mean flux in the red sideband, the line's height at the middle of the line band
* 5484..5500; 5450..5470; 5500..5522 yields -0.5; 1.57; 1.64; 1.61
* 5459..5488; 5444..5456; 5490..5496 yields 0.0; 1.51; 1.68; 1.6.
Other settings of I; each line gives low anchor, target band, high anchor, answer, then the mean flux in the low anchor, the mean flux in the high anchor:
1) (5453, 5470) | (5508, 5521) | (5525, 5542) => 0.1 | 1.59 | 1.7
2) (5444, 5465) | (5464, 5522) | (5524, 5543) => -0.5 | 1.54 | 1.7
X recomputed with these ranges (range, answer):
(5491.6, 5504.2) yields 1.65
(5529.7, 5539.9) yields 1.7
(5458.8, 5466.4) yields 1.6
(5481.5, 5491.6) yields 1.64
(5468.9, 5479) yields 1.59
